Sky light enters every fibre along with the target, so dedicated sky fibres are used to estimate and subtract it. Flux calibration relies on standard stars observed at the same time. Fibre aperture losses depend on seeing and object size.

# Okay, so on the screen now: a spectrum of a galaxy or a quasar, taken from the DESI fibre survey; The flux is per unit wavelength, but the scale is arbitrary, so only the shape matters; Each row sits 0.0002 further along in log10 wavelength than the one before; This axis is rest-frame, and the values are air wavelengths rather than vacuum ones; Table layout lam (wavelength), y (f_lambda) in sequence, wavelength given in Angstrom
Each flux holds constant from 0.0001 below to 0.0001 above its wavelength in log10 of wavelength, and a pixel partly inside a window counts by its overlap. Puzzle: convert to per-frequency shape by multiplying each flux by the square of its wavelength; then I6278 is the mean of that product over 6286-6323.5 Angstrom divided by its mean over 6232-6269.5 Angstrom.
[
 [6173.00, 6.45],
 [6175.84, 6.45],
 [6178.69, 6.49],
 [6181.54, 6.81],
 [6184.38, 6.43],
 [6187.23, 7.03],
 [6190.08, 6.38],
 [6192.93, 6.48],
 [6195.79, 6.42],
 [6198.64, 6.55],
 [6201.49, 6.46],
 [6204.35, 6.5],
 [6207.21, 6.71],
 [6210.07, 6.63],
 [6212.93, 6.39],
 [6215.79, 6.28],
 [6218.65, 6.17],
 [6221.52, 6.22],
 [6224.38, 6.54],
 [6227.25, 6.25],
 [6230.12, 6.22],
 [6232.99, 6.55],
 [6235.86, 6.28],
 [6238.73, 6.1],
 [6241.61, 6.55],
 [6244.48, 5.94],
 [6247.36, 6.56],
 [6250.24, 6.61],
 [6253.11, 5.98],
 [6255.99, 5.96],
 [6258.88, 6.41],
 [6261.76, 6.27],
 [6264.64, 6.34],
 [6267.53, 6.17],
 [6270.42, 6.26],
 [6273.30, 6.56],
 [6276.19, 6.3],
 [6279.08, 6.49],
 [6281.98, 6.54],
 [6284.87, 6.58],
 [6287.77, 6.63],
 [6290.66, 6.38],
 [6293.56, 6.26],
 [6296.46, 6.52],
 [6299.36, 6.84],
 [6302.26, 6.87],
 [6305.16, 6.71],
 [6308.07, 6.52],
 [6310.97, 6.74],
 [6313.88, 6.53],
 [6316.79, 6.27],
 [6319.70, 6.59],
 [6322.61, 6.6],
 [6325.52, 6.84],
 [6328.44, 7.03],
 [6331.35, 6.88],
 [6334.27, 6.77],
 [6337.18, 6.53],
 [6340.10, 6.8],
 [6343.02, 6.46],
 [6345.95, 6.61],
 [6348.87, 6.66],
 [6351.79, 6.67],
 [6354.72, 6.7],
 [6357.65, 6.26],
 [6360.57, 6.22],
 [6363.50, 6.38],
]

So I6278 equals 1.06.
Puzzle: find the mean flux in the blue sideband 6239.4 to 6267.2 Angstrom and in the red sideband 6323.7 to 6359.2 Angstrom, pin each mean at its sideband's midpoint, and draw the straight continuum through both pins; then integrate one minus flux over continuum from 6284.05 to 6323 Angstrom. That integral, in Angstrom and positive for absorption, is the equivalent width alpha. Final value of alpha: -0.4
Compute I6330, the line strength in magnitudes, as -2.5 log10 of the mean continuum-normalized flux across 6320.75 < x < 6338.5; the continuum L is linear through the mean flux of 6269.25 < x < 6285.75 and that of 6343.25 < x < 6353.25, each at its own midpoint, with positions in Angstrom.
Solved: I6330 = -0.03 mag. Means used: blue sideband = 6.46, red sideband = 6.62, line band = 6.78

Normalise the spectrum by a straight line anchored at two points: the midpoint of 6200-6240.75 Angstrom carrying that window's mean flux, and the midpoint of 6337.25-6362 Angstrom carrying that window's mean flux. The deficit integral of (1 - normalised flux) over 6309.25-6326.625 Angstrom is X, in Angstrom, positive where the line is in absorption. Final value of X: -0.2 Angstrom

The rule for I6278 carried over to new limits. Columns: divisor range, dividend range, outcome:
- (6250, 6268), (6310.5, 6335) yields 1.10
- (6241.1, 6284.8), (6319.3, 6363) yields 1.07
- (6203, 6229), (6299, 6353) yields 1.08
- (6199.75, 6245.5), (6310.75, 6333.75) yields 1.08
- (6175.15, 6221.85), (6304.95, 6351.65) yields 1.07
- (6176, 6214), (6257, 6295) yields 1.00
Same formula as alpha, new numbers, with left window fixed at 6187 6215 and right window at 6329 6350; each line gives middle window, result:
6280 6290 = 0.1 Angstrom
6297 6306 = -0.2 Angstrom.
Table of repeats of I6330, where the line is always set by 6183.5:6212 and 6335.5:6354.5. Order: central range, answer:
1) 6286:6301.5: 0.01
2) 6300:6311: -0.02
